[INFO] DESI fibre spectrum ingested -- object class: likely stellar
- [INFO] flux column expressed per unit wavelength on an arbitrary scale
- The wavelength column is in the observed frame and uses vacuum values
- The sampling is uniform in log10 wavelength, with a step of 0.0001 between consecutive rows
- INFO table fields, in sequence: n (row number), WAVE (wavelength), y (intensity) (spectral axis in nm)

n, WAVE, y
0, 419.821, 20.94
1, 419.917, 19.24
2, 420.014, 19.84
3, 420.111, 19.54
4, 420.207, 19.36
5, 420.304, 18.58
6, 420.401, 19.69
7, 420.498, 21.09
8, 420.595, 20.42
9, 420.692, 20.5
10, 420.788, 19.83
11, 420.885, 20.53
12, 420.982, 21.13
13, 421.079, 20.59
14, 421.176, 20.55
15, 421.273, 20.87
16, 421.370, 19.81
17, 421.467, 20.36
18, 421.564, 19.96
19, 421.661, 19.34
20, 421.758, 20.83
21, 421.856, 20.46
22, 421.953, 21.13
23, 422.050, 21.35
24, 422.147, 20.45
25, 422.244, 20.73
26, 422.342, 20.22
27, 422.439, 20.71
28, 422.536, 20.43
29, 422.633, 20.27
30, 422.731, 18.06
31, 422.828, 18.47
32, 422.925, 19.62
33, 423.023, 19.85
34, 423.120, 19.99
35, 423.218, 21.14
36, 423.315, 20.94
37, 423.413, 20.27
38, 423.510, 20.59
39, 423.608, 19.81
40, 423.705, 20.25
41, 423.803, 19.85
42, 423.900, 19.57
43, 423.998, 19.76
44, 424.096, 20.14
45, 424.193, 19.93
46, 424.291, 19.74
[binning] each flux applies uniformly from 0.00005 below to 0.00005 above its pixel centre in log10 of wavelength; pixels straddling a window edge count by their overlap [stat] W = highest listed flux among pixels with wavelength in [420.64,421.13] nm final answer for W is 21.13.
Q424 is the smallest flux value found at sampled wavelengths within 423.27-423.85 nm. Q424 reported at 19.81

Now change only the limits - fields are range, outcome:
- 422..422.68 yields 20.22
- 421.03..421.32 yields 20.55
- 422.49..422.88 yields 18.06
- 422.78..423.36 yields 18.47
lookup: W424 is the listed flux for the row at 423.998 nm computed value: 19.76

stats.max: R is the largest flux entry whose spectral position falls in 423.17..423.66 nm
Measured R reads 21.14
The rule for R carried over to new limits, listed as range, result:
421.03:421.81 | 20.87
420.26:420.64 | 21.09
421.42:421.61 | 20.36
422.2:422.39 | 20.73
